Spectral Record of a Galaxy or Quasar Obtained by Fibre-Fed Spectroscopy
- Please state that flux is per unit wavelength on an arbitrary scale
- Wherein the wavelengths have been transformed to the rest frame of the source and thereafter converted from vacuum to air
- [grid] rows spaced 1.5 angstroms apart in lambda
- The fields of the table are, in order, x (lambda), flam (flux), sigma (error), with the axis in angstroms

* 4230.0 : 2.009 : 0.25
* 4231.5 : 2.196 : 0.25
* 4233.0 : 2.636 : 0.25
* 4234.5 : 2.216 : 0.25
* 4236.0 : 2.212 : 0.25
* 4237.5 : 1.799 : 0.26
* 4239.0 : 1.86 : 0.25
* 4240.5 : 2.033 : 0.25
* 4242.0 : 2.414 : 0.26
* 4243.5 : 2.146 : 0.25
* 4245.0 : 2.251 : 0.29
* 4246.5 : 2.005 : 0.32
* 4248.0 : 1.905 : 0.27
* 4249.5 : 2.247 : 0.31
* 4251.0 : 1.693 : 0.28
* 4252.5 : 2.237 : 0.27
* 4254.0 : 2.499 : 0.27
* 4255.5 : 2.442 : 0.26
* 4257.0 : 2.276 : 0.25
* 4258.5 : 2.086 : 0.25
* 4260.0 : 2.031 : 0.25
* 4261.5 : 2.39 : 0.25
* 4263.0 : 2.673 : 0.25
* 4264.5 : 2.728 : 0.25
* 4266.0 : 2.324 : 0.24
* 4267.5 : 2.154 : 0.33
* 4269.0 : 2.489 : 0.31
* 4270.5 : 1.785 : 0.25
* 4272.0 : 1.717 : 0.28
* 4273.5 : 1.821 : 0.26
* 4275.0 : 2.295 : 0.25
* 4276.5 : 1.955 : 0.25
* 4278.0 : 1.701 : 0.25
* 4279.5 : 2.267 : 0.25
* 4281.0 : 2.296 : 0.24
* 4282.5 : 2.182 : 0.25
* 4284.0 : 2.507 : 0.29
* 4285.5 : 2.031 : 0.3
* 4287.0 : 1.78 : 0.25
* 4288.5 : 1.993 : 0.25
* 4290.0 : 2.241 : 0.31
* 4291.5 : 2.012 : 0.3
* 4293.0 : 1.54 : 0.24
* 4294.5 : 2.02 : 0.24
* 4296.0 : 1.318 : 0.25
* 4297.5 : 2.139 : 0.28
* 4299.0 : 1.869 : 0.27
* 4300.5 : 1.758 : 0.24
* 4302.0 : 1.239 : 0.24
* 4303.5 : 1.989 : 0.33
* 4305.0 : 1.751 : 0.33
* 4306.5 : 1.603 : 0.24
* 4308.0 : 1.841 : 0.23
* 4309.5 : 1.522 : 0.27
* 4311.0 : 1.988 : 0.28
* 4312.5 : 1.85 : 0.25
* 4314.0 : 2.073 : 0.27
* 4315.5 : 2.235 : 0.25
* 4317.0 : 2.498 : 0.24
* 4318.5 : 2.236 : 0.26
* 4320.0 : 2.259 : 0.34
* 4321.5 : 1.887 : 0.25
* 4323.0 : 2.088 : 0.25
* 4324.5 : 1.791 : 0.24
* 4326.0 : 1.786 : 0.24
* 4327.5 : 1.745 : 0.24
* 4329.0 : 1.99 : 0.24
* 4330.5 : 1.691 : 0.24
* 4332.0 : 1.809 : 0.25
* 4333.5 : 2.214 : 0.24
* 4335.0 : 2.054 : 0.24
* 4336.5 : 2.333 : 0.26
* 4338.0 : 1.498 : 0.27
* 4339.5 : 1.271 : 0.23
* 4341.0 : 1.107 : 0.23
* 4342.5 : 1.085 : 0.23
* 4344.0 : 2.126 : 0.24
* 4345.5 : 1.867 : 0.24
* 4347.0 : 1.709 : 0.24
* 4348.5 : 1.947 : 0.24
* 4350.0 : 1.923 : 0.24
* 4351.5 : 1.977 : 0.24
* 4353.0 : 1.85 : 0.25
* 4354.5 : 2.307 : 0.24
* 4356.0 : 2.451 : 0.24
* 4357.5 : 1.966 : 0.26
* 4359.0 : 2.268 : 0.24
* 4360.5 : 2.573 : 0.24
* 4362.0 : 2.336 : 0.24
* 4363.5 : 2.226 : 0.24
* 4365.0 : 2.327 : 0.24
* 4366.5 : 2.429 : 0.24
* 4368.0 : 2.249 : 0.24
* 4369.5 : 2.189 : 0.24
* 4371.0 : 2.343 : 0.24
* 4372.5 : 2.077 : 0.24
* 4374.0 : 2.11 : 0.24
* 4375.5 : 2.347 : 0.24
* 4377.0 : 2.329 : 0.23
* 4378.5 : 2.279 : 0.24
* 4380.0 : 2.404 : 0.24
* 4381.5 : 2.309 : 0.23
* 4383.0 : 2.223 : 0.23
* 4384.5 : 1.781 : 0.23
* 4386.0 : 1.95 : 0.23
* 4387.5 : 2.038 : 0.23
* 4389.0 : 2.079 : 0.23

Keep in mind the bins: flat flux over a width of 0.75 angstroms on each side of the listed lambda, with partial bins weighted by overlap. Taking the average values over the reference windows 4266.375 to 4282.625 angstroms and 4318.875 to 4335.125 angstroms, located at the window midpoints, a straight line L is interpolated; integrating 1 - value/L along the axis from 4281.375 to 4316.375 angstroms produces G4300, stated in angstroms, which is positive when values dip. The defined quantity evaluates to 1.9 angstroms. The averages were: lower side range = 2.06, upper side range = 1.94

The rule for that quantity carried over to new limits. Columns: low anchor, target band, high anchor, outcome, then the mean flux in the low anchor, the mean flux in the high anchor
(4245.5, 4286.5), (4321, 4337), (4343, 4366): 1.4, 2.17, 2.12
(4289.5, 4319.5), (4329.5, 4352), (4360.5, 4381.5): 3.5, 1.89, 2.29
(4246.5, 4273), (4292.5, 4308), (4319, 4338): 2.5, 2.21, 1.96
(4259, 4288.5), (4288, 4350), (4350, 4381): 9.8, 2.16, 2.24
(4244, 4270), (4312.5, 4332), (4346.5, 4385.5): 1.8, 2.25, 2.19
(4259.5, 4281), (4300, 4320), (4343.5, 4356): 1.7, 2.17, 1.99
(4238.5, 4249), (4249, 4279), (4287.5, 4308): -2.8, 2.1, 1.81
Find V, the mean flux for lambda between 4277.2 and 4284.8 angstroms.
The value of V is 2.19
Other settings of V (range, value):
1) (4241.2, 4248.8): 2.14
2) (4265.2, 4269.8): 2.32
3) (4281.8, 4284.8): 2.34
